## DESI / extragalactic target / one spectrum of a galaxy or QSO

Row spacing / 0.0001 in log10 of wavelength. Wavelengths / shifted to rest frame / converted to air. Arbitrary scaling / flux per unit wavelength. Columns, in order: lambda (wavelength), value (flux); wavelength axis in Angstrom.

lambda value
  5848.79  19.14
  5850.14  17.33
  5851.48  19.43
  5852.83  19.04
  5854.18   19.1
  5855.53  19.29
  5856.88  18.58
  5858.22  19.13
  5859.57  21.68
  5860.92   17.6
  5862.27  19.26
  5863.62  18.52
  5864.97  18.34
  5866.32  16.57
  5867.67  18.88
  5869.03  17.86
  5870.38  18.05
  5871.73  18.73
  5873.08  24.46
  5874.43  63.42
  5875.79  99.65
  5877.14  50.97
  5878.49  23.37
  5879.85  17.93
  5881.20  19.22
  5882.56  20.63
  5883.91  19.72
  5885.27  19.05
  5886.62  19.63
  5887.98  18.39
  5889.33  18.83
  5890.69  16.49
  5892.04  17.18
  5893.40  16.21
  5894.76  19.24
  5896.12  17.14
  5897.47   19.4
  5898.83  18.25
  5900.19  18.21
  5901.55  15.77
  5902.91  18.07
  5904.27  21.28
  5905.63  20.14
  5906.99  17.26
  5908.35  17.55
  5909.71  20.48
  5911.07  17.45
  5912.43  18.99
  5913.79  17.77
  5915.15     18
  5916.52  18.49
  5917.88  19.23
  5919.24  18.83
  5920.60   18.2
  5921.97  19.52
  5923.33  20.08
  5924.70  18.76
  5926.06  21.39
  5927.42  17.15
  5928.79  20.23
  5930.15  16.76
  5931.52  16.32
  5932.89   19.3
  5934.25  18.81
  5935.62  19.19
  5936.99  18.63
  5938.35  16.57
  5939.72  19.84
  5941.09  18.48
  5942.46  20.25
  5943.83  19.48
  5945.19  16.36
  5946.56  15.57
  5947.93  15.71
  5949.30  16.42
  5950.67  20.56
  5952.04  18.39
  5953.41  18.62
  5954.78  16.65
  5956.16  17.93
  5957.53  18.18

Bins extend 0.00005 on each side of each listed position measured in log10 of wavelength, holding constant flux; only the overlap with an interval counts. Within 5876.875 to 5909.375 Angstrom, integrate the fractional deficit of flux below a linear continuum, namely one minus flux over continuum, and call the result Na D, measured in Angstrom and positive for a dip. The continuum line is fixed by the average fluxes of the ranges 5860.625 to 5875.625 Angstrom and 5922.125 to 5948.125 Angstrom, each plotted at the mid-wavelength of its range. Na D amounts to 4.8 Angstrom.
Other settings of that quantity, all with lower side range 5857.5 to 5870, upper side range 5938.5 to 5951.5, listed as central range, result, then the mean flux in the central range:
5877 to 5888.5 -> -2.2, 22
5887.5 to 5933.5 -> -0.4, 18.4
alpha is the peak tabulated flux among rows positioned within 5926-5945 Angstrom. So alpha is 21.39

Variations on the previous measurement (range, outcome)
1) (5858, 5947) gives 99.65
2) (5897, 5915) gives 21.28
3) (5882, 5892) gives 20.63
